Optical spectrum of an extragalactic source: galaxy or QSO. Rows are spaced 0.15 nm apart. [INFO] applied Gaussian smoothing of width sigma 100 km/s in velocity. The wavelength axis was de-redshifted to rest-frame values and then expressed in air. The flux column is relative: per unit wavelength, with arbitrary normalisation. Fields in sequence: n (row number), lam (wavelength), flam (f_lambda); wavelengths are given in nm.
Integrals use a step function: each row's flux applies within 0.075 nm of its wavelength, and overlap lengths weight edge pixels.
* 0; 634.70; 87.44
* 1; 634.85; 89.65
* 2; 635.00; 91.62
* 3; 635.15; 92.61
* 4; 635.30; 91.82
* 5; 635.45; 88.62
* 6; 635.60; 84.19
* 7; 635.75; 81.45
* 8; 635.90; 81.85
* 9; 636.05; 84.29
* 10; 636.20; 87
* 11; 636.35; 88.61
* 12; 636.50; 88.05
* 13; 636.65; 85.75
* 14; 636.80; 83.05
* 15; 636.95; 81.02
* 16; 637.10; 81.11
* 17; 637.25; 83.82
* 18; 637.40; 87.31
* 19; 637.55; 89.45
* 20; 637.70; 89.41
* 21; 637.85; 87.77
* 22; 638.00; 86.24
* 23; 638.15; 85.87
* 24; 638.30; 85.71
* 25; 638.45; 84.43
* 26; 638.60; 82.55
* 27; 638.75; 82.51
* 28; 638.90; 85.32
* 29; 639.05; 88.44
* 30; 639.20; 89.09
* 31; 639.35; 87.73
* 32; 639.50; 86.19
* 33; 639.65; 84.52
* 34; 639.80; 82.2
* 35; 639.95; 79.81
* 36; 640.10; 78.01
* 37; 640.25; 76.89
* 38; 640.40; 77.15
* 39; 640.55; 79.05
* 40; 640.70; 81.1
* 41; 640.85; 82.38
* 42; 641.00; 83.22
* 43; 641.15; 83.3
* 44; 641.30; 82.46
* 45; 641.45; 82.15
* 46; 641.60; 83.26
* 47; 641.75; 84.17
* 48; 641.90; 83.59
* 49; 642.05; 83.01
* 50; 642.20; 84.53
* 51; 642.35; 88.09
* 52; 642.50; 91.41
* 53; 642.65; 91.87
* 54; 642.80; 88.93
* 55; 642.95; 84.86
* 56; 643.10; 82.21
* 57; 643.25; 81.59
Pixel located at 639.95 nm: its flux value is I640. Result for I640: 79.81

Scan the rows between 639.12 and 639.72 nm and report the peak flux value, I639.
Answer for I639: 89.09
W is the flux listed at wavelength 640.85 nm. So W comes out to 82.38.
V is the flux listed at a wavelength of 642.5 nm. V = 91.41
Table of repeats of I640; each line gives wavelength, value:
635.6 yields 84.19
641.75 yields 84.17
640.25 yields 76.89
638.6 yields 82.55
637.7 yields 89.41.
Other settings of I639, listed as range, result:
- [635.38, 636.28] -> 88.62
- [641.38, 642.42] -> 88.09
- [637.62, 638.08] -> 89.41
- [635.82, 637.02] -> 88.61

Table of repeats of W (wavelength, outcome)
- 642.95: 84.86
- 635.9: 81.85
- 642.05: 83.01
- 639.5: 86.19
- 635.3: 91.82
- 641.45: 82.15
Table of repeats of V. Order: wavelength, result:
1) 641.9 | 83.59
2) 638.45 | 84.43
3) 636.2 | 87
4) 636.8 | 83.05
